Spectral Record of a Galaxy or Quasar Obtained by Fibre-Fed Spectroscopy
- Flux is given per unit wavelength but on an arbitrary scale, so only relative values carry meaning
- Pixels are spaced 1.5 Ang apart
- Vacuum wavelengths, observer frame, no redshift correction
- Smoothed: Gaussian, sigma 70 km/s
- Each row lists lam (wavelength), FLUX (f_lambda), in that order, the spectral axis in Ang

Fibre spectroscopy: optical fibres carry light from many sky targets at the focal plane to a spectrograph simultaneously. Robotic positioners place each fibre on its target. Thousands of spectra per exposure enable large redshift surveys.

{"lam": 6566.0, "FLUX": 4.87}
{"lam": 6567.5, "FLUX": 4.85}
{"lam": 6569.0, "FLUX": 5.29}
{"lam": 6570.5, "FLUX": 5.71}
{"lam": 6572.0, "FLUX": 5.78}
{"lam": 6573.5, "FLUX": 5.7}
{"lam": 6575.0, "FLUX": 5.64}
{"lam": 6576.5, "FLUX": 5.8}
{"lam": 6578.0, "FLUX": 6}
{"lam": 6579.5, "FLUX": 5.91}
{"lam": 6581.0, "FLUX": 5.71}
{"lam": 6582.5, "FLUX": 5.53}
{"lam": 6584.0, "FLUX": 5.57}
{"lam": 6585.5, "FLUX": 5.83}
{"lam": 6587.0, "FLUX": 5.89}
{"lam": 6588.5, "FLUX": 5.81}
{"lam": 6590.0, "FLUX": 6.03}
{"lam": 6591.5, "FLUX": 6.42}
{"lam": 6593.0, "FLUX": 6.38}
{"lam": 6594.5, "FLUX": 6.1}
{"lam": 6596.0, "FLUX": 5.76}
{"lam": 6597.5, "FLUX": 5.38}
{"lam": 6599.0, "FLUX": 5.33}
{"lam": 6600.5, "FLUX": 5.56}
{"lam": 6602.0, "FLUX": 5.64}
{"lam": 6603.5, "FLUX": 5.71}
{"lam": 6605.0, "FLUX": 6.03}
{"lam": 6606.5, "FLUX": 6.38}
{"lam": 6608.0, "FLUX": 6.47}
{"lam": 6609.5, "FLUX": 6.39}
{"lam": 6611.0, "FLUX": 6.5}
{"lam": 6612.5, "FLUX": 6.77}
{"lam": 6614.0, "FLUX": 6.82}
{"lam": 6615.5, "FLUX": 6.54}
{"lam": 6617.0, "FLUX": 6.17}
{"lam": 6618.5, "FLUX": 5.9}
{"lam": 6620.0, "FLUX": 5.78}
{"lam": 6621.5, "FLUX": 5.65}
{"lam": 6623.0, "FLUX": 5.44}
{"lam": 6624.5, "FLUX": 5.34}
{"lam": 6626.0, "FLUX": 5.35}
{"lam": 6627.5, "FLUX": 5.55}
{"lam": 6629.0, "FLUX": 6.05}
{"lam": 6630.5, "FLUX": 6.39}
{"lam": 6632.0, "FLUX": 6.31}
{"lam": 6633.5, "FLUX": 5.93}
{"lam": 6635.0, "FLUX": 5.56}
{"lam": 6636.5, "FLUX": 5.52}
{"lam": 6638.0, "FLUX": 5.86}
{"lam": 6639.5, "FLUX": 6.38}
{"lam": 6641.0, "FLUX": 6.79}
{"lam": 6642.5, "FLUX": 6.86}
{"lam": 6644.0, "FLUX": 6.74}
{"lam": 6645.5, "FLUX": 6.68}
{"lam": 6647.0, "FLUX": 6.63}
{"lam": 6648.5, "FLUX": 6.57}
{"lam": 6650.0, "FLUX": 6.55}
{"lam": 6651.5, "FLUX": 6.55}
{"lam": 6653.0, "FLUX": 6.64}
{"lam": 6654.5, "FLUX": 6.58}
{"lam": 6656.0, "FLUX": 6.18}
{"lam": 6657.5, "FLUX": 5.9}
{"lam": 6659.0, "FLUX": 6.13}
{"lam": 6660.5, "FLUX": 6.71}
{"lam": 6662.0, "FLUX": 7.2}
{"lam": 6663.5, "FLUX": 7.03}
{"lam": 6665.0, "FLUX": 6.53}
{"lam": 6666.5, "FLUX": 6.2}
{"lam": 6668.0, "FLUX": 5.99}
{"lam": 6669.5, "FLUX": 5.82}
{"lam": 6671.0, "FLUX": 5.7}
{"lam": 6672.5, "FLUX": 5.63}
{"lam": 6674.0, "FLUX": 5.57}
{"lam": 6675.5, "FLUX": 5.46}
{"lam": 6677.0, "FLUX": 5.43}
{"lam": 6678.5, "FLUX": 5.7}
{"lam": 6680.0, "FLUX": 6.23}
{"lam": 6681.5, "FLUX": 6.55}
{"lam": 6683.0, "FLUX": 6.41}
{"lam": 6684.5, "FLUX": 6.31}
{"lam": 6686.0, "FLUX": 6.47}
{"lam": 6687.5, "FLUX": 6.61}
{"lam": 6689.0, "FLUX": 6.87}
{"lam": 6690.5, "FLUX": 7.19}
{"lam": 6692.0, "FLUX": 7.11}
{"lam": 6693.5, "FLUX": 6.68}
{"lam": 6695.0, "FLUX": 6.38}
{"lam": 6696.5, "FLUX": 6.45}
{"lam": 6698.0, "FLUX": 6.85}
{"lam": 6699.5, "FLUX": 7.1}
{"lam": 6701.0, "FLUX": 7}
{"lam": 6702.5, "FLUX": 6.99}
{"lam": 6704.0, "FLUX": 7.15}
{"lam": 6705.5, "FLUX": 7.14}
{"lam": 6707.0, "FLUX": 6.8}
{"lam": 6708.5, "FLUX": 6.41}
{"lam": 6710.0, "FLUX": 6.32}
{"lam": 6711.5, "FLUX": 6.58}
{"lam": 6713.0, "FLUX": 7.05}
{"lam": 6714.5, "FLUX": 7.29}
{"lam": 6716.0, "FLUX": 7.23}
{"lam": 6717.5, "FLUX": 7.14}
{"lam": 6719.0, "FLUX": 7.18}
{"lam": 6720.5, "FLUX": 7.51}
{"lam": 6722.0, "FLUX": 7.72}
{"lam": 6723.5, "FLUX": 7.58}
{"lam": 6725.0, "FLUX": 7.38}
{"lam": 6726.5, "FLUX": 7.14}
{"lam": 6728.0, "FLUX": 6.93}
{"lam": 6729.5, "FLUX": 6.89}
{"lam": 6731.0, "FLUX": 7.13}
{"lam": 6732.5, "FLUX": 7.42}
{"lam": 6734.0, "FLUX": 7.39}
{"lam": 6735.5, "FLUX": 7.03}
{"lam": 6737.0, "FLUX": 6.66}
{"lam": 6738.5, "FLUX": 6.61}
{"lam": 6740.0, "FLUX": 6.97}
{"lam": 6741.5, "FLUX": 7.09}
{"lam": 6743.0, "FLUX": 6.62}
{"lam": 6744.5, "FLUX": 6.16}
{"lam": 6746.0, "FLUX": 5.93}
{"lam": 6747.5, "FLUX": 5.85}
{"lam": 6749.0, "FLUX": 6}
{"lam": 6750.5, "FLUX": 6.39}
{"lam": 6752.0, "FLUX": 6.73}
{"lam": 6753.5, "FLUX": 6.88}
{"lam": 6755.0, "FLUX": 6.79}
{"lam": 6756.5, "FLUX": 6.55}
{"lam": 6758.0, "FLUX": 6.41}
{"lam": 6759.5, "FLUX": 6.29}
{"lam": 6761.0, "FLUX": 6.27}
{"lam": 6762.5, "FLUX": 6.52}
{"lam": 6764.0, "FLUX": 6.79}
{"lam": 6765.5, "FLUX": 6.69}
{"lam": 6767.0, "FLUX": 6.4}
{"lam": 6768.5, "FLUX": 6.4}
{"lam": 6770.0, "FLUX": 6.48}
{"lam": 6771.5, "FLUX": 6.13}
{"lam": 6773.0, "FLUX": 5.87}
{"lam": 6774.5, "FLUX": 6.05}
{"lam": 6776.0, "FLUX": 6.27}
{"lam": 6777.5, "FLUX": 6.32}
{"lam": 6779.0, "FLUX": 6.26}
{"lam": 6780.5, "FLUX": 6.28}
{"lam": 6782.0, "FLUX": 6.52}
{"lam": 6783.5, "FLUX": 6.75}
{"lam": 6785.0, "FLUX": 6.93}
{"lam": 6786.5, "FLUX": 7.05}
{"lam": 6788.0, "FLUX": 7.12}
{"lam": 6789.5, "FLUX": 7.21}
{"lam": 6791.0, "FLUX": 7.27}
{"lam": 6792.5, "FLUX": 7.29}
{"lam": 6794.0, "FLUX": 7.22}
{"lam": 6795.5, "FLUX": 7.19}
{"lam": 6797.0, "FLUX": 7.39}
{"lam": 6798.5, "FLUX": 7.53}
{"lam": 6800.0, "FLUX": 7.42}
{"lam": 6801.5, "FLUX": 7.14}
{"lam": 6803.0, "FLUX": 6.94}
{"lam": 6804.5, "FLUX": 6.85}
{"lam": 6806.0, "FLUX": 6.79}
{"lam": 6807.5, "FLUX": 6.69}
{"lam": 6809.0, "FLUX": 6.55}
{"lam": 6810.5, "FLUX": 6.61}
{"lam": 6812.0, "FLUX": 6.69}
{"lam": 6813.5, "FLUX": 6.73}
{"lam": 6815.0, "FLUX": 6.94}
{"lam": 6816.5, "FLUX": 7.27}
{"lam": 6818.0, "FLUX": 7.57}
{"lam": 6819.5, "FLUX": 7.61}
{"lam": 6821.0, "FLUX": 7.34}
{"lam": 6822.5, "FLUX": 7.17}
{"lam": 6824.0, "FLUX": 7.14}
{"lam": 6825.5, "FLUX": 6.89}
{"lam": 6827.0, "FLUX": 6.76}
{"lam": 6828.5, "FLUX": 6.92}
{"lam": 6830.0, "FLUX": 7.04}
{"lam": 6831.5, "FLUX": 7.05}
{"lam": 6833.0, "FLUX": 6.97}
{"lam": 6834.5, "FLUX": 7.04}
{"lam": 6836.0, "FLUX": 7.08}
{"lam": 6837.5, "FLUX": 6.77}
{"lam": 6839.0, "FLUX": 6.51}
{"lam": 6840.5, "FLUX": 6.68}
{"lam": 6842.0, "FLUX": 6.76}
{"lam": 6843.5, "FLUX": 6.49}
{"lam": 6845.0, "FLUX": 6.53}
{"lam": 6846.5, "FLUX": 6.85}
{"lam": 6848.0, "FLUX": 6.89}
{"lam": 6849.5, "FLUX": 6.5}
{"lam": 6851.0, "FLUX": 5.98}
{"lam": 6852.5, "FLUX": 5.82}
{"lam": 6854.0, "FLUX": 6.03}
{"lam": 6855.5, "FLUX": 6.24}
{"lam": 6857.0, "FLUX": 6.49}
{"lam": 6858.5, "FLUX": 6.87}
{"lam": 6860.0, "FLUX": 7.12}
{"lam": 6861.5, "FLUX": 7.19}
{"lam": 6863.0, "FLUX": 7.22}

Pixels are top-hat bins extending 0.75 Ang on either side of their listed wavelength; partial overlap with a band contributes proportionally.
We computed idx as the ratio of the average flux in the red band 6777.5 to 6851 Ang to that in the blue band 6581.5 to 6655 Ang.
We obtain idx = 1.14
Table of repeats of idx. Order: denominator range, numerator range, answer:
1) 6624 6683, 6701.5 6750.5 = 1.12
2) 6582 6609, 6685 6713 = 1.15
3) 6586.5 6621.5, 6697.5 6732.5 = 1.17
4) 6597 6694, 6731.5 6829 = 1.09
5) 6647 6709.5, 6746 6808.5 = 1.03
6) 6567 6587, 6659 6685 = 1.09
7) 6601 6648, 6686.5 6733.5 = 1.14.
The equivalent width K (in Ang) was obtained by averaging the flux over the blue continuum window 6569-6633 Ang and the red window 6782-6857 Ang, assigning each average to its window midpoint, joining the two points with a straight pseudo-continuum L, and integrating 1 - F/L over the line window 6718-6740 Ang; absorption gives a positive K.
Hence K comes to -2.32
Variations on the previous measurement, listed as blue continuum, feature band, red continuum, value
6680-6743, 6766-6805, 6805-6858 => 0.3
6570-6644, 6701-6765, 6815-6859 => -4.1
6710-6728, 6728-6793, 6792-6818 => 4.5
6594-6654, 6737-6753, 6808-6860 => 0.1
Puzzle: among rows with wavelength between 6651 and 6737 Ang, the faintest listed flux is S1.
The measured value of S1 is 5.43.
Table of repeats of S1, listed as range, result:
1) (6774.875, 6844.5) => 6.26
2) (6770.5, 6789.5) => 5.87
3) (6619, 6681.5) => 5.34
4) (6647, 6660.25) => 5.9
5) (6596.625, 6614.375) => 5.33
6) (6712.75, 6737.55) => 6.66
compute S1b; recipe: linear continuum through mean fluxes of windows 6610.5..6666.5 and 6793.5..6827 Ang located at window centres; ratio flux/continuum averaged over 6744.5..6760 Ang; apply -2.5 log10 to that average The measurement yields 0.07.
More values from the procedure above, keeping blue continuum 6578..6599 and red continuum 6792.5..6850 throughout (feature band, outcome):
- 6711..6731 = -0.11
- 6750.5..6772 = 0.03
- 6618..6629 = 0.08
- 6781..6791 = -0.02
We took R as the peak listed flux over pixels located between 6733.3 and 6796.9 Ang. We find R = 7.39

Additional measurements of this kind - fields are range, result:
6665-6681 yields 6.53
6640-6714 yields 7.2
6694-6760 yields 7.72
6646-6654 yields 6.64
